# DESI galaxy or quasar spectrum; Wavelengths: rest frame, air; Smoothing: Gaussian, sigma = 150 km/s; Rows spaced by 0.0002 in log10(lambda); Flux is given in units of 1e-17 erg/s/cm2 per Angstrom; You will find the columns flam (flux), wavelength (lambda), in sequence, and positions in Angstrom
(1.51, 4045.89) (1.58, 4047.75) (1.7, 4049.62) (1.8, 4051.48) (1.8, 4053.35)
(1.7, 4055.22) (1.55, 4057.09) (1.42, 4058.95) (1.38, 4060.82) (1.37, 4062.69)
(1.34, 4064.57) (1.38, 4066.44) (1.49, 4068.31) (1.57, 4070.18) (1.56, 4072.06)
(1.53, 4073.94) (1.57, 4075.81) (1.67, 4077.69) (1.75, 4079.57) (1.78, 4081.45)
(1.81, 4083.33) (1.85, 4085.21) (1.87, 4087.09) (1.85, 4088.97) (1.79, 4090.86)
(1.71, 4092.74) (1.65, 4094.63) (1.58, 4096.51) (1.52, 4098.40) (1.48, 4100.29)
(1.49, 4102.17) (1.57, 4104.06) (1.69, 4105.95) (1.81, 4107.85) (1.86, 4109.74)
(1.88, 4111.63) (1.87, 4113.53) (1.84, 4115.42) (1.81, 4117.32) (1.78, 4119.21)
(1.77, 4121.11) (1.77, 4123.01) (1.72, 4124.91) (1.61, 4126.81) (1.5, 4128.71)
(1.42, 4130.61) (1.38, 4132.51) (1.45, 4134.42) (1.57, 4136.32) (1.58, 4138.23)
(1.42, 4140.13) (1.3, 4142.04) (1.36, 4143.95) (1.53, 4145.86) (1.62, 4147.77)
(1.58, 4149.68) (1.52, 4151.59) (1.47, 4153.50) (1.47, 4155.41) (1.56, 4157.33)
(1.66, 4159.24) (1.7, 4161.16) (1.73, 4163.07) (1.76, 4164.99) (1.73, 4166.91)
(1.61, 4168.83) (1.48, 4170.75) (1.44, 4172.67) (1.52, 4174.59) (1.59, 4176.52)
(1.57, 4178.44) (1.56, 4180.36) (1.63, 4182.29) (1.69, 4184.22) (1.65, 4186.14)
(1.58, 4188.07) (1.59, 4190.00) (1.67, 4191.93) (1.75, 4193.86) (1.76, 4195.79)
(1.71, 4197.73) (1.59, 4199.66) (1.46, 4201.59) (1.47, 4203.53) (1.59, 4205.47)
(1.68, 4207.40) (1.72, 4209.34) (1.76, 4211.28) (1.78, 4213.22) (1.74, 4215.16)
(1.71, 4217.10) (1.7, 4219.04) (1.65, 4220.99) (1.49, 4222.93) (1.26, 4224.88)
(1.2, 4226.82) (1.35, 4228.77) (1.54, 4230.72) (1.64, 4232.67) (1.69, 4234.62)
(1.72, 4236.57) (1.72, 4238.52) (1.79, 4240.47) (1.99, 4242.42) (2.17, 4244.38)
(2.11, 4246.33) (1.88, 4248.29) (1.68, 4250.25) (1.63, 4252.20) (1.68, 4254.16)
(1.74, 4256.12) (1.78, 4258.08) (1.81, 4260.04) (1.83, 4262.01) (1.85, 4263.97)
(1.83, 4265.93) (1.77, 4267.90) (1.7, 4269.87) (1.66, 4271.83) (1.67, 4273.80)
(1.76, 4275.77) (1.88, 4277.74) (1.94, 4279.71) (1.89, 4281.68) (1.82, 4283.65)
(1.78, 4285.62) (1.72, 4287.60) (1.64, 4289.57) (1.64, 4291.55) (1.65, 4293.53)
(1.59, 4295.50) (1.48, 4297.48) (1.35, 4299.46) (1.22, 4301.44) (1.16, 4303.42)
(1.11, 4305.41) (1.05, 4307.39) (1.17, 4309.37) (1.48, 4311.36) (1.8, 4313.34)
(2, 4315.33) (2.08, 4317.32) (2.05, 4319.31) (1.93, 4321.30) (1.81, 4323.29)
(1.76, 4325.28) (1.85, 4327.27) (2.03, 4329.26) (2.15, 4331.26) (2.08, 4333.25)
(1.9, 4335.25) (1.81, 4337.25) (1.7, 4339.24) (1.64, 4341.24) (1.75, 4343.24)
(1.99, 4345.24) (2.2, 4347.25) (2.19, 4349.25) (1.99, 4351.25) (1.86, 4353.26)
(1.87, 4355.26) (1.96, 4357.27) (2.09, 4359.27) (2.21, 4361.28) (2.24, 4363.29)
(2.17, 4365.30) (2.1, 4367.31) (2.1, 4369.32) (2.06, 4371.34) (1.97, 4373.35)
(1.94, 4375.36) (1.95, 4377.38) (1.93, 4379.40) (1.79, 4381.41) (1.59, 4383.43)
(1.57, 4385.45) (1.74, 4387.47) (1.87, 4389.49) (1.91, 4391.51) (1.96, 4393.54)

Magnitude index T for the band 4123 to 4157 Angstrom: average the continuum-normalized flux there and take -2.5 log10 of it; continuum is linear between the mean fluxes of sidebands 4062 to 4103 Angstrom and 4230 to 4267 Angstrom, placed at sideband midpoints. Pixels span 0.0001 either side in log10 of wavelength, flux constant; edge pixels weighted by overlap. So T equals 0.12 mag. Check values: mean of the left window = 1.62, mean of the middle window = 1.51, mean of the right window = 1.8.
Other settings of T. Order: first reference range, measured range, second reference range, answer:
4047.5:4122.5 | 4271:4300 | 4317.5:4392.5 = 0.10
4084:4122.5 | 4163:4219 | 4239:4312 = 0.04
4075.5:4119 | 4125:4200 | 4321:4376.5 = 0.14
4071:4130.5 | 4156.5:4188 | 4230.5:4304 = 0.06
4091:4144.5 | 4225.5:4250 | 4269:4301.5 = -0.04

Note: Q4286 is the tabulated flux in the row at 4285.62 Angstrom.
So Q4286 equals 1.78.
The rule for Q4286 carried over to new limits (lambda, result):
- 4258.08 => 1.78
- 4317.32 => 2.08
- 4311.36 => 1.48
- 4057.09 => 1.55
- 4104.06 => 1.57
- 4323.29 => 1.81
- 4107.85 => 1.81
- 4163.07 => 1.73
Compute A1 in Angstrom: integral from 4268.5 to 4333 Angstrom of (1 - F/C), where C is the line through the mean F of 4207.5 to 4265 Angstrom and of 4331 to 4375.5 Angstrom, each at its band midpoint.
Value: 6.3 Angstrom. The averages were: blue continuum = 1.71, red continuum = 2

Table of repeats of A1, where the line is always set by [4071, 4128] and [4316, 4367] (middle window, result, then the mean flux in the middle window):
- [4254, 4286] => 1.8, 1.79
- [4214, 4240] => 3.9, 1.58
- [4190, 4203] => 1.2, 1.65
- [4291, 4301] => 2.1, 1.52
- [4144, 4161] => 2.1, 1.55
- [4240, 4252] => -0.3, 1.92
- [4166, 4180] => 1.8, 1.56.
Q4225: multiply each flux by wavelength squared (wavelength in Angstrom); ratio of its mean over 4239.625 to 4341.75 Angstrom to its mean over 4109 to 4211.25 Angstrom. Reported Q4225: 1.1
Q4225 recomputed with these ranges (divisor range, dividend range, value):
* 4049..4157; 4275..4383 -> 1.26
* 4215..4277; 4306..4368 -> 1.16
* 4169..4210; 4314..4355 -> 1.29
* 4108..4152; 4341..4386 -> 1.36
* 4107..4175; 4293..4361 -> 1.20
